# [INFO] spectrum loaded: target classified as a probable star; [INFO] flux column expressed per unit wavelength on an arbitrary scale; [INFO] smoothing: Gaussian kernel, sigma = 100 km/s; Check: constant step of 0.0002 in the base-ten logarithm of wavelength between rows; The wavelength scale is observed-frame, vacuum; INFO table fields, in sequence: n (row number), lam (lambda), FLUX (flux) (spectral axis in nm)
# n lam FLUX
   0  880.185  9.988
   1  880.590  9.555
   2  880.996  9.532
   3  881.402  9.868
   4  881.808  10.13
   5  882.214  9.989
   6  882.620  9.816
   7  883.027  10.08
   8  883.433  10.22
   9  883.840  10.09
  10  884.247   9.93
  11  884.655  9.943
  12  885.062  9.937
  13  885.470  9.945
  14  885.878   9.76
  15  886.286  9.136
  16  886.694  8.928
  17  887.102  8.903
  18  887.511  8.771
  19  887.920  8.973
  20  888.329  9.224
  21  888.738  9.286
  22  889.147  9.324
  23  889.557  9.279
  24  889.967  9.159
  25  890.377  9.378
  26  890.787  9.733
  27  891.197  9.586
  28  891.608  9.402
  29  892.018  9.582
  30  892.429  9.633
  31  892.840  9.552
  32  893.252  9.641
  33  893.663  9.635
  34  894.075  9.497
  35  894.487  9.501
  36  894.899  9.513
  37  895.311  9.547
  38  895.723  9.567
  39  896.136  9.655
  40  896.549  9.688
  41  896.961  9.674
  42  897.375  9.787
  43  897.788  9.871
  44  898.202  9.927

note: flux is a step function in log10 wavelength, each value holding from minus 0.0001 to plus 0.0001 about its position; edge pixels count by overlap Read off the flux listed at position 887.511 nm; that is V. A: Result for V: 8.771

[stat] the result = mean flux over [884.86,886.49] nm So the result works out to 9.69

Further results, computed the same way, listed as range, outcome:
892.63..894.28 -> 9.58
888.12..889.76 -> 9.28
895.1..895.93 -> 9.56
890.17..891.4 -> 9.57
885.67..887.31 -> 9.18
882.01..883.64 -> 10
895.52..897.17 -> 9.64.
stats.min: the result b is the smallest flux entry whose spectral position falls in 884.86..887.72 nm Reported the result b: 8.771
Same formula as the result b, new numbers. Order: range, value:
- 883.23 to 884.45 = 9.93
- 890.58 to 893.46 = 9.402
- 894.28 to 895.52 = 9.501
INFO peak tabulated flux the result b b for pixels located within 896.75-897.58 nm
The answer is 9.787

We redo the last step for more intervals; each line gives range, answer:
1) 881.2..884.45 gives 10.22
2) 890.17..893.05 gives 9.733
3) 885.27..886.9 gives 9.945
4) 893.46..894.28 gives 9.635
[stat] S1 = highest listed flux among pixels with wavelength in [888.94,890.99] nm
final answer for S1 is 9.733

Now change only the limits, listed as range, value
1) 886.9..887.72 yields 8.903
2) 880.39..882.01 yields 10.13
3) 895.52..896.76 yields 9.688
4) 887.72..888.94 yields 9.286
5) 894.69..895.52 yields 9.547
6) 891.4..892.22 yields 9.582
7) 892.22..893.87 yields 9.641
